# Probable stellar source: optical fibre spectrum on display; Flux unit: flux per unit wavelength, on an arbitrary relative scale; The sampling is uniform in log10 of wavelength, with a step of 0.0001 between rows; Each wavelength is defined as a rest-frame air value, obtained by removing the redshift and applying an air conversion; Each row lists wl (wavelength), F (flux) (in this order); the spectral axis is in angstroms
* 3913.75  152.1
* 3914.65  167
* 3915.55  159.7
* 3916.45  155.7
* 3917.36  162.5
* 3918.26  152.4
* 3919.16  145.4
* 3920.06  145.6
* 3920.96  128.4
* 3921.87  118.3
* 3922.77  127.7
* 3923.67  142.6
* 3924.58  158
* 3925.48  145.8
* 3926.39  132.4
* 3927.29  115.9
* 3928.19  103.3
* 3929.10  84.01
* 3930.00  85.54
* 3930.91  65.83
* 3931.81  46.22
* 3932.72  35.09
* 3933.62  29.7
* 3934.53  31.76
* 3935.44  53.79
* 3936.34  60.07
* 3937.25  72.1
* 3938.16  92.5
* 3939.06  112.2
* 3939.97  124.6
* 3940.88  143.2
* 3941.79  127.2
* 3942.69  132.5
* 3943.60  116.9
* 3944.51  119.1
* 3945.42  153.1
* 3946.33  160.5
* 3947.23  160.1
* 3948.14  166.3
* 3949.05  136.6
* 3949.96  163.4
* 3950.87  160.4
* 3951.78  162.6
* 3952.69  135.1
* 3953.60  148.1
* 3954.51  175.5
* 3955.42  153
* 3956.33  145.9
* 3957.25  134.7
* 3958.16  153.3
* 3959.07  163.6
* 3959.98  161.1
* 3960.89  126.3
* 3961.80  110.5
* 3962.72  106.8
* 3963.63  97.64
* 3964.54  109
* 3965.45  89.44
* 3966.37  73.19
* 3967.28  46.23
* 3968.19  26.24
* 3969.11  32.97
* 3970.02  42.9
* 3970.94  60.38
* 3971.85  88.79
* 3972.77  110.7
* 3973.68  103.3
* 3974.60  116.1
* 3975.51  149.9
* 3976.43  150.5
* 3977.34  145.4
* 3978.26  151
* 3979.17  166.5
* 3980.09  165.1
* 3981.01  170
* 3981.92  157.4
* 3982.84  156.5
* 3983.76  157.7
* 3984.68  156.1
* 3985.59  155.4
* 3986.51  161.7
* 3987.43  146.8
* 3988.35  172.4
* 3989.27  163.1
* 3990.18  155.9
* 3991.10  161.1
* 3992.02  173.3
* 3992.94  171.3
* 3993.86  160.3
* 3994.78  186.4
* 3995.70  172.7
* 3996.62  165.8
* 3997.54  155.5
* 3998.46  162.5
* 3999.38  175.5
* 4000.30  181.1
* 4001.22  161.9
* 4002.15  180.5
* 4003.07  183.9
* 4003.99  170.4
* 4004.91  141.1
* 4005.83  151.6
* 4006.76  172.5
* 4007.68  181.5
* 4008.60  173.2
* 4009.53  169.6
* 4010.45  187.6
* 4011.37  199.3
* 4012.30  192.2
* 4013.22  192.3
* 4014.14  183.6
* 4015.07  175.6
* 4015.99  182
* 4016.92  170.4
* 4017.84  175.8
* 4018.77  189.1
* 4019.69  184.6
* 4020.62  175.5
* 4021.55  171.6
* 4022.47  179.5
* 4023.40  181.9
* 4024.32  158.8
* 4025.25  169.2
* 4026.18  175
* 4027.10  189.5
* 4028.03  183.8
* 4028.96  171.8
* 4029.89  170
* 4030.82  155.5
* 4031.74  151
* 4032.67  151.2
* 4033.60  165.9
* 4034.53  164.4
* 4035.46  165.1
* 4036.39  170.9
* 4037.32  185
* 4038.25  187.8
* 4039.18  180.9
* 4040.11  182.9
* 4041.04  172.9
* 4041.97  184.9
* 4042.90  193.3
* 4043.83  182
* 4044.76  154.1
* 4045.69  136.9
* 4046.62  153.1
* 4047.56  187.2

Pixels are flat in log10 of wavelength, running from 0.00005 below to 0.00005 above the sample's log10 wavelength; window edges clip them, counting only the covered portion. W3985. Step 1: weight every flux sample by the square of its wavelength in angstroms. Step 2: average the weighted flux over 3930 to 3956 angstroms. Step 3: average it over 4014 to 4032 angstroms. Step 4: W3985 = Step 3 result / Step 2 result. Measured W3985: 1.58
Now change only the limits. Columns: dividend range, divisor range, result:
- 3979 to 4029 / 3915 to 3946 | 1.60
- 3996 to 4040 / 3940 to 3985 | 1.38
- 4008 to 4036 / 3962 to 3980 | 1.80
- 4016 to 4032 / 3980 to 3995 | 1.09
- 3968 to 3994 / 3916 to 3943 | 1.30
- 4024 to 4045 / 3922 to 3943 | 1.88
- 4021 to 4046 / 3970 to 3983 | 1.35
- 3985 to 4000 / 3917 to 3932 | 1.40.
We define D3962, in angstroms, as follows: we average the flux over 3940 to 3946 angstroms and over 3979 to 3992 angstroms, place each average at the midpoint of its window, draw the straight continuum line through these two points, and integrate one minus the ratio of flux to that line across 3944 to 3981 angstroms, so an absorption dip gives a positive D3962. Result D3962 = 4.6 angstroms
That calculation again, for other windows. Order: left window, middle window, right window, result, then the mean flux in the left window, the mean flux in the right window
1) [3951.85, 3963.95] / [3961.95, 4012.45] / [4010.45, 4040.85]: 4.4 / 141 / 176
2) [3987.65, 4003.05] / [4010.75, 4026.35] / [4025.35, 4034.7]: -1.1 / 169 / 168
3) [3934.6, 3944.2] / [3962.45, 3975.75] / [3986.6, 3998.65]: 5.3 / 101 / 165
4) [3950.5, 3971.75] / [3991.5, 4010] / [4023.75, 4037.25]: -3.2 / 113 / 168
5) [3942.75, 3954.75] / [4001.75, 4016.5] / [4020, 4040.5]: -1.0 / 150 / 172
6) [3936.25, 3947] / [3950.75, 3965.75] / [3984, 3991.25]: -0.4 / 121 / 159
